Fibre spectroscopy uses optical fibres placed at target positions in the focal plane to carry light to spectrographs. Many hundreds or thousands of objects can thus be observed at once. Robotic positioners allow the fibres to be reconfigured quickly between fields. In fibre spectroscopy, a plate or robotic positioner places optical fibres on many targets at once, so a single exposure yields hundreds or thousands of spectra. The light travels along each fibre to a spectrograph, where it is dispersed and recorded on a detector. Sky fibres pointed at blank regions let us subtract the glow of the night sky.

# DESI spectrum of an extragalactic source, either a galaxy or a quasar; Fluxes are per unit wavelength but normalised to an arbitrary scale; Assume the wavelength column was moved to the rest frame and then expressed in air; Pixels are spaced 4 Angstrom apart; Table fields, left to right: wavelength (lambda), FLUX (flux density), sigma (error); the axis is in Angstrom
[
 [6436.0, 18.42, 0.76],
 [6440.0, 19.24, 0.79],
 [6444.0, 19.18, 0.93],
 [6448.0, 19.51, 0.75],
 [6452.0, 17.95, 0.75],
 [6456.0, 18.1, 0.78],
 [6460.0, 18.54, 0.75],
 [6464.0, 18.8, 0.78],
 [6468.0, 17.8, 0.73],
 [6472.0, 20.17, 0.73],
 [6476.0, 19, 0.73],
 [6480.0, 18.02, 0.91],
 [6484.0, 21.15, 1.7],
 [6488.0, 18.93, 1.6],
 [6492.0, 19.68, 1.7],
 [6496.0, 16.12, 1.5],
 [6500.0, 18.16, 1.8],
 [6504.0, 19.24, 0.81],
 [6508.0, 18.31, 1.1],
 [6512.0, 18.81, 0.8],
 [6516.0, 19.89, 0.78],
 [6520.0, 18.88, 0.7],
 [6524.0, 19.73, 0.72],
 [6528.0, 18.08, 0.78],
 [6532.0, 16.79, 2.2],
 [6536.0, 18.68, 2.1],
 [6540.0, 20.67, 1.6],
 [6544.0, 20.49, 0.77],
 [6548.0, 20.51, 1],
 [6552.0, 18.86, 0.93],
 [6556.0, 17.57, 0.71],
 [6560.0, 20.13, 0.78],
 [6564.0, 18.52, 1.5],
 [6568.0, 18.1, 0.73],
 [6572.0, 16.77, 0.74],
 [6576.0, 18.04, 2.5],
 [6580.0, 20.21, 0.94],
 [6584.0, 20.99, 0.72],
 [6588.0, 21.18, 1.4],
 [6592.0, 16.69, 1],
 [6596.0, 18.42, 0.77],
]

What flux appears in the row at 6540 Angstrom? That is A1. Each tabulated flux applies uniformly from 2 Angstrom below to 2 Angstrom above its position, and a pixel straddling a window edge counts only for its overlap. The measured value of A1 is 20.67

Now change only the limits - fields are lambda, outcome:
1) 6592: 16.69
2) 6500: 18.16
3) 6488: 18.93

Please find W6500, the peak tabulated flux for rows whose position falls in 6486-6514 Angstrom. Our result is 19.68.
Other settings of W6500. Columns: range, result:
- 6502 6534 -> 19.89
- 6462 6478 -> 20.17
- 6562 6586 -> 20.99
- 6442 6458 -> 19.51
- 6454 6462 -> 18.54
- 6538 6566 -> 20.67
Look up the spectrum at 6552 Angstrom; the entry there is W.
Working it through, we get 18.86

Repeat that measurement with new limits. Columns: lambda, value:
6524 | 19.73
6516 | 19.89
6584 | 20.99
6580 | 20.21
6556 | 17.57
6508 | 18.31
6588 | 21.18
